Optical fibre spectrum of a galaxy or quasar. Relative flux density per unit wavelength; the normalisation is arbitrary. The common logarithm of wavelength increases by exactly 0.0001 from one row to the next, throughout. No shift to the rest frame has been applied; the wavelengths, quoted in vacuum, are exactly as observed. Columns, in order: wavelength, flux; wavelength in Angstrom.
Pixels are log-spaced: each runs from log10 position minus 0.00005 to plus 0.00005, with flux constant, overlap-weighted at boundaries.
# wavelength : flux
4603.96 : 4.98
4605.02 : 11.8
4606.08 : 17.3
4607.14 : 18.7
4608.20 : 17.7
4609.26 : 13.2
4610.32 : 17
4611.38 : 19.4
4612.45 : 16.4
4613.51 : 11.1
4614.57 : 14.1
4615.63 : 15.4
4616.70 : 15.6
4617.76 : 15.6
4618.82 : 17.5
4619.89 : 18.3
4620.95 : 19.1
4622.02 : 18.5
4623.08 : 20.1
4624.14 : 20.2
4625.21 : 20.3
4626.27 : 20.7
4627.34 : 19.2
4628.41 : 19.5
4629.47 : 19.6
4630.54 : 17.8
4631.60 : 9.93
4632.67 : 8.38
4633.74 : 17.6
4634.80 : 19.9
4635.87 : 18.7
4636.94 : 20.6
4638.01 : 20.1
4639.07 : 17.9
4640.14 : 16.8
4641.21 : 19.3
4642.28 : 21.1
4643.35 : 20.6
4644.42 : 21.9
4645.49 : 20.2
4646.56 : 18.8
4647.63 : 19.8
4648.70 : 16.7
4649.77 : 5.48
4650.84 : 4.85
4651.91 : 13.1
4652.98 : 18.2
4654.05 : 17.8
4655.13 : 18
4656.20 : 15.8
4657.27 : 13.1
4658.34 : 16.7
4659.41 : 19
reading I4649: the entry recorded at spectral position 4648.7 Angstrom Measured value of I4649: 16.7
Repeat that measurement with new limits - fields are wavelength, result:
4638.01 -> 20.1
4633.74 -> 17.6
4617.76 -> 15.6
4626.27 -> 20.7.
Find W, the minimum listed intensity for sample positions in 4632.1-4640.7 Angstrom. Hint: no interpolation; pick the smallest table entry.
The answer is 8.38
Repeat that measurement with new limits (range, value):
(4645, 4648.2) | 18.8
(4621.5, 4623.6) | 18.5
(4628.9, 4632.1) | 9.93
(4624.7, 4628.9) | 19.2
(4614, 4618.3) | 14.1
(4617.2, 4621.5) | 15.6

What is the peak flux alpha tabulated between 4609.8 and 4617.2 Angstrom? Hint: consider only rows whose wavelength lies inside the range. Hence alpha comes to 19.4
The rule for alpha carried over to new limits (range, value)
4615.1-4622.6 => 19.1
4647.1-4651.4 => 19.8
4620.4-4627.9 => 20.7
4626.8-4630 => 19.6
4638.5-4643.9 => 21.1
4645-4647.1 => 20.2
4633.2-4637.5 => 20.6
